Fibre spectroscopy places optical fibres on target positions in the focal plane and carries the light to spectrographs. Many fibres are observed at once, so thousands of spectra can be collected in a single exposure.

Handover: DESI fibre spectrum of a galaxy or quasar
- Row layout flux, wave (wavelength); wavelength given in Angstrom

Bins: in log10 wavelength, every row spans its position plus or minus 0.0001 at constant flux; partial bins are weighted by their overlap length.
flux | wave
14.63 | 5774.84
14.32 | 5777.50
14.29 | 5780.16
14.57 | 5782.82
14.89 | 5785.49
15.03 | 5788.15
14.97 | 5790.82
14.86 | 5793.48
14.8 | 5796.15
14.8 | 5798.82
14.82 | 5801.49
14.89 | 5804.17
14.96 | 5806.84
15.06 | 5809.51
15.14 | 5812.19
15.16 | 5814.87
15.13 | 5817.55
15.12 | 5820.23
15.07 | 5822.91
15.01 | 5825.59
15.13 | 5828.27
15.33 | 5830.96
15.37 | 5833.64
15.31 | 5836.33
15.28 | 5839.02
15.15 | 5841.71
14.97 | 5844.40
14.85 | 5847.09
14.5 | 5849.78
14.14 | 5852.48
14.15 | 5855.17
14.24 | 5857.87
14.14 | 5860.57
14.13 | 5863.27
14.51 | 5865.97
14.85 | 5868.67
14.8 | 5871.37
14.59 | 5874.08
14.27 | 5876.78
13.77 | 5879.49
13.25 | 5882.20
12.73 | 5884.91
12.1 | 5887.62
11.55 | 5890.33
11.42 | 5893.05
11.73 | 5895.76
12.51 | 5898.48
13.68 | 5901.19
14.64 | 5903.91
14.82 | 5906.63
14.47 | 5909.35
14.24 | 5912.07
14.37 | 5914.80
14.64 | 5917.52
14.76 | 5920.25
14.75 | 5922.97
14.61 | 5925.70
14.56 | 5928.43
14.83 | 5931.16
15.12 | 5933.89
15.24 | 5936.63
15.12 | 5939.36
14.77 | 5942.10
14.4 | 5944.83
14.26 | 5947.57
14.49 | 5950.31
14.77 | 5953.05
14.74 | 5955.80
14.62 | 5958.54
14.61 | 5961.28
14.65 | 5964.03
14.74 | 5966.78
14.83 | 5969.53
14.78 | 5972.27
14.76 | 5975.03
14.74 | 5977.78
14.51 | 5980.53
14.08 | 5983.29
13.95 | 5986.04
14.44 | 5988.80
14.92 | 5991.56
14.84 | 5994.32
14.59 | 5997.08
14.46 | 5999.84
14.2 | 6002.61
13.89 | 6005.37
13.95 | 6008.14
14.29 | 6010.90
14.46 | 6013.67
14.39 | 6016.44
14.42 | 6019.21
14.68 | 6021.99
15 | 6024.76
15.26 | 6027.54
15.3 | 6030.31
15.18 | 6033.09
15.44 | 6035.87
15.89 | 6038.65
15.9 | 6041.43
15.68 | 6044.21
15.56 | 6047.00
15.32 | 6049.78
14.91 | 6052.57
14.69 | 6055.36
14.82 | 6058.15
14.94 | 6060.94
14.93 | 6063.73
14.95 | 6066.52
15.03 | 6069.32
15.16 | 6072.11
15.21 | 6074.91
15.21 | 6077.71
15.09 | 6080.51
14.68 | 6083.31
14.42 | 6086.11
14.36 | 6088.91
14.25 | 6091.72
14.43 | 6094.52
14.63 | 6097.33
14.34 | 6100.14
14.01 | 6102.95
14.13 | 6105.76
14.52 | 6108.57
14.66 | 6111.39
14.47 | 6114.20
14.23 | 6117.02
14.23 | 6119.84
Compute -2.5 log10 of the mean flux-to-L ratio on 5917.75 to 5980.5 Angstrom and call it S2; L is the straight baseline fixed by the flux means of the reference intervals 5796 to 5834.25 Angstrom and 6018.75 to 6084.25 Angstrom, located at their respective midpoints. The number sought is 0.03 mag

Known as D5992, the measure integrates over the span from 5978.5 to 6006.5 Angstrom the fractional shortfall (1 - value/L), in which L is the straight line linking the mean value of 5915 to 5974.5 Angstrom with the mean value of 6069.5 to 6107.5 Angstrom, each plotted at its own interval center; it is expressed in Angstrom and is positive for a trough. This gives 0.5 Angstrom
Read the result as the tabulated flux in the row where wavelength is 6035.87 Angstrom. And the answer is 15.44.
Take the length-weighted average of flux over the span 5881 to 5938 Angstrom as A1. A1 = 13.8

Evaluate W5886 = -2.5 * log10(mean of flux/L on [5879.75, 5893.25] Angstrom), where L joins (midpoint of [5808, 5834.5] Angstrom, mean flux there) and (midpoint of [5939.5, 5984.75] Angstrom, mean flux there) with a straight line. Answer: 0.20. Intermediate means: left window 15.1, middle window 12.4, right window 14.6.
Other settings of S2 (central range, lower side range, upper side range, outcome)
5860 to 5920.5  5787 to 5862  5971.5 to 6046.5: 0.086 mag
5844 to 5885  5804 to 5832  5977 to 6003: 0.049 mag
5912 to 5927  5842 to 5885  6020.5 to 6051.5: 0.005 mag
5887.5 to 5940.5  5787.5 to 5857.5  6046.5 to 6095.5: 0.069 mag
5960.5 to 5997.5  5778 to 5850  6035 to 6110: 0.024 mag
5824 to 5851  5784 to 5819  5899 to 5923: -0.023 mag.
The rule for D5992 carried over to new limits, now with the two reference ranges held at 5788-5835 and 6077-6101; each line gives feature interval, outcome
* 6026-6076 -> -2.0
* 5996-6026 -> 0.7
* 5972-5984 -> 0.2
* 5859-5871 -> 0.4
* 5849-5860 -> 0.5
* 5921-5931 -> 0.1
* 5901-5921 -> 0.5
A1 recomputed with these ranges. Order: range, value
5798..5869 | 14.9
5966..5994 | 14.6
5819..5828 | 15.1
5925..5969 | 14.7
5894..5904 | 12.9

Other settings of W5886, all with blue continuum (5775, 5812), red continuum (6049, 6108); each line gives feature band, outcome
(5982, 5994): 0.03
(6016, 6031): -0.01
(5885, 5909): 0.15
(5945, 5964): 0.01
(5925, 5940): -0.01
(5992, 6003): 0.01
